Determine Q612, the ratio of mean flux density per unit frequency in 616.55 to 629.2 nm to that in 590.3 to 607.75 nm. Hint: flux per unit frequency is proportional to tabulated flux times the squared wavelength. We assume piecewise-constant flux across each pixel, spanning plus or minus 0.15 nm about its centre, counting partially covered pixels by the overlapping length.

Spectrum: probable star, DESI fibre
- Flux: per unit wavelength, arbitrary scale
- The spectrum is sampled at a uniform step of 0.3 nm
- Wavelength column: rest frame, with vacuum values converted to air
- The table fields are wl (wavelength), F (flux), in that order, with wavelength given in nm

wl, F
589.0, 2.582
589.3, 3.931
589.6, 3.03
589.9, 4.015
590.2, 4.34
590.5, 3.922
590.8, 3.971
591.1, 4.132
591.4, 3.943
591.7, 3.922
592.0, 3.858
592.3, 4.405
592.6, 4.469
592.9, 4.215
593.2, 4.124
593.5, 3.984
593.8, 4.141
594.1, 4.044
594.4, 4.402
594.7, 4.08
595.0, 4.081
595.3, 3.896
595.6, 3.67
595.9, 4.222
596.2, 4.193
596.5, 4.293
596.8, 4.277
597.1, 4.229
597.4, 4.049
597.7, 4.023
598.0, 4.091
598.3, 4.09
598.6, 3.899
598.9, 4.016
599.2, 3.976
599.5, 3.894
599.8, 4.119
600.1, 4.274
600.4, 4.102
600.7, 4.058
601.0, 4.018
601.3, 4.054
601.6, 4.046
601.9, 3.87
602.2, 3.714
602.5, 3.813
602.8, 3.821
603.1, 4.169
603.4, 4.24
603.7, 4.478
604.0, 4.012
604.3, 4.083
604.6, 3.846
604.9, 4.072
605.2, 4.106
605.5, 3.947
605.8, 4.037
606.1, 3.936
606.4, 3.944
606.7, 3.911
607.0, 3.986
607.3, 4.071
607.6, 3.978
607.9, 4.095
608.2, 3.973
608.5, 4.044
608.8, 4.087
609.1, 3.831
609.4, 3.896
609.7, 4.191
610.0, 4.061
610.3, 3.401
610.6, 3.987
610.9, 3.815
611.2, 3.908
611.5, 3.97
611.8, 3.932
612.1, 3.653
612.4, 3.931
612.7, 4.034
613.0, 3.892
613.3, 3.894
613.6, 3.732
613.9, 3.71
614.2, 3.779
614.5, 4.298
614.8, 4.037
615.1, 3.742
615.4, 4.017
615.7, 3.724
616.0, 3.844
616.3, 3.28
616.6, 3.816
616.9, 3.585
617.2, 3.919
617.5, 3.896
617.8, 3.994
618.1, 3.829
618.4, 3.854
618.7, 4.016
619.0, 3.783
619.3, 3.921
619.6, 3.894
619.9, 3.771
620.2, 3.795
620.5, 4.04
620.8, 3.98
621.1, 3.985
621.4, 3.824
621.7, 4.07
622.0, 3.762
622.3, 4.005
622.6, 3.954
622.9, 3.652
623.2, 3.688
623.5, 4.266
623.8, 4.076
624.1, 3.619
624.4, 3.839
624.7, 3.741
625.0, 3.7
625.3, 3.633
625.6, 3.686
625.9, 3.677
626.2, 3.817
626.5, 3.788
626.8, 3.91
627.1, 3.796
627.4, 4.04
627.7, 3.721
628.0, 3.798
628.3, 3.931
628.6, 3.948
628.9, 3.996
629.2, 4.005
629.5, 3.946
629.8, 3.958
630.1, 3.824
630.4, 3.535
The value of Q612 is 1.03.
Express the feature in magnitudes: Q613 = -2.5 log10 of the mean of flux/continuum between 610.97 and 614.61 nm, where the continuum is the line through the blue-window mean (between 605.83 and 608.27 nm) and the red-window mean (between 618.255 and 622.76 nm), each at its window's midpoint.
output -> 0.02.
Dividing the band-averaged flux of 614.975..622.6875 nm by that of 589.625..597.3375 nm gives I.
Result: 0.9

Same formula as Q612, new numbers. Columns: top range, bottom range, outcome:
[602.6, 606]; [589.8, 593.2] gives 1.03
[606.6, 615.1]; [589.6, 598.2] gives 1.02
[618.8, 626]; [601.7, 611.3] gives 1.02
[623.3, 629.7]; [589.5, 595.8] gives 1.07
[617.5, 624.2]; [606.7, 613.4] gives 1.03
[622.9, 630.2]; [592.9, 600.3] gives 1.04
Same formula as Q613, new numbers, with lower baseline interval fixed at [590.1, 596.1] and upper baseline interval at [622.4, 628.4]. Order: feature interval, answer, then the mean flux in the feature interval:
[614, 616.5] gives 0.02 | 3.84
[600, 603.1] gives 0.01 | 3.98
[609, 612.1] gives 0.02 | 3.89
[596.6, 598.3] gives -0.02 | 4.13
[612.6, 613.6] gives 0.00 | 3.9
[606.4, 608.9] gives -0.01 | 4.01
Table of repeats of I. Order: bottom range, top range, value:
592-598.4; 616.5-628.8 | 0.93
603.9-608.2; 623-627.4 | 0.95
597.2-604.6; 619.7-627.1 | 0.95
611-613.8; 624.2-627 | 0.97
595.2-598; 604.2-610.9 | 0.97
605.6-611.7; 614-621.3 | 0.98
